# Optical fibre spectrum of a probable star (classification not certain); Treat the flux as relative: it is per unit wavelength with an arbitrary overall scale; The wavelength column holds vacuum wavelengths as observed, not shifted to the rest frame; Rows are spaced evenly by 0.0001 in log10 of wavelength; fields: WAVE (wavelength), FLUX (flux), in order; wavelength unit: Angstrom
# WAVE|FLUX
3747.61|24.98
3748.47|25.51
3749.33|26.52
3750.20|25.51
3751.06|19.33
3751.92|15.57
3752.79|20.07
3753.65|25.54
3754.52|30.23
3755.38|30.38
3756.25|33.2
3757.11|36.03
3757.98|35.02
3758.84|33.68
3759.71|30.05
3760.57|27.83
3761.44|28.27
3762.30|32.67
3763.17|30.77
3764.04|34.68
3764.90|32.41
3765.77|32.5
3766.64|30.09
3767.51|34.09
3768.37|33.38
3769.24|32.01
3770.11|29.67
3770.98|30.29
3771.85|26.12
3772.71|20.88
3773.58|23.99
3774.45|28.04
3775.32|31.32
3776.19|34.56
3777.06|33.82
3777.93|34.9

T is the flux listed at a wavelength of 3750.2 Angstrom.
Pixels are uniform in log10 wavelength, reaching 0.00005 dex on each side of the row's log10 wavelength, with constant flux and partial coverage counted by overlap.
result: 25.51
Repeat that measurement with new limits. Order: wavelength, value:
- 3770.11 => 29.67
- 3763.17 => 30.77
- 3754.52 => 30.23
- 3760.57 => 27.83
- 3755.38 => 30.38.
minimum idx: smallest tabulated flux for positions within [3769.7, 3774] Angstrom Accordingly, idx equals 20.88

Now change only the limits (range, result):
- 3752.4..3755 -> 20.07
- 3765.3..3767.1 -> 30.09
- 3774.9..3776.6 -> 31.32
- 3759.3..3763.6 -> 27.83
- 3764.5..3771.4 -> 29.67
